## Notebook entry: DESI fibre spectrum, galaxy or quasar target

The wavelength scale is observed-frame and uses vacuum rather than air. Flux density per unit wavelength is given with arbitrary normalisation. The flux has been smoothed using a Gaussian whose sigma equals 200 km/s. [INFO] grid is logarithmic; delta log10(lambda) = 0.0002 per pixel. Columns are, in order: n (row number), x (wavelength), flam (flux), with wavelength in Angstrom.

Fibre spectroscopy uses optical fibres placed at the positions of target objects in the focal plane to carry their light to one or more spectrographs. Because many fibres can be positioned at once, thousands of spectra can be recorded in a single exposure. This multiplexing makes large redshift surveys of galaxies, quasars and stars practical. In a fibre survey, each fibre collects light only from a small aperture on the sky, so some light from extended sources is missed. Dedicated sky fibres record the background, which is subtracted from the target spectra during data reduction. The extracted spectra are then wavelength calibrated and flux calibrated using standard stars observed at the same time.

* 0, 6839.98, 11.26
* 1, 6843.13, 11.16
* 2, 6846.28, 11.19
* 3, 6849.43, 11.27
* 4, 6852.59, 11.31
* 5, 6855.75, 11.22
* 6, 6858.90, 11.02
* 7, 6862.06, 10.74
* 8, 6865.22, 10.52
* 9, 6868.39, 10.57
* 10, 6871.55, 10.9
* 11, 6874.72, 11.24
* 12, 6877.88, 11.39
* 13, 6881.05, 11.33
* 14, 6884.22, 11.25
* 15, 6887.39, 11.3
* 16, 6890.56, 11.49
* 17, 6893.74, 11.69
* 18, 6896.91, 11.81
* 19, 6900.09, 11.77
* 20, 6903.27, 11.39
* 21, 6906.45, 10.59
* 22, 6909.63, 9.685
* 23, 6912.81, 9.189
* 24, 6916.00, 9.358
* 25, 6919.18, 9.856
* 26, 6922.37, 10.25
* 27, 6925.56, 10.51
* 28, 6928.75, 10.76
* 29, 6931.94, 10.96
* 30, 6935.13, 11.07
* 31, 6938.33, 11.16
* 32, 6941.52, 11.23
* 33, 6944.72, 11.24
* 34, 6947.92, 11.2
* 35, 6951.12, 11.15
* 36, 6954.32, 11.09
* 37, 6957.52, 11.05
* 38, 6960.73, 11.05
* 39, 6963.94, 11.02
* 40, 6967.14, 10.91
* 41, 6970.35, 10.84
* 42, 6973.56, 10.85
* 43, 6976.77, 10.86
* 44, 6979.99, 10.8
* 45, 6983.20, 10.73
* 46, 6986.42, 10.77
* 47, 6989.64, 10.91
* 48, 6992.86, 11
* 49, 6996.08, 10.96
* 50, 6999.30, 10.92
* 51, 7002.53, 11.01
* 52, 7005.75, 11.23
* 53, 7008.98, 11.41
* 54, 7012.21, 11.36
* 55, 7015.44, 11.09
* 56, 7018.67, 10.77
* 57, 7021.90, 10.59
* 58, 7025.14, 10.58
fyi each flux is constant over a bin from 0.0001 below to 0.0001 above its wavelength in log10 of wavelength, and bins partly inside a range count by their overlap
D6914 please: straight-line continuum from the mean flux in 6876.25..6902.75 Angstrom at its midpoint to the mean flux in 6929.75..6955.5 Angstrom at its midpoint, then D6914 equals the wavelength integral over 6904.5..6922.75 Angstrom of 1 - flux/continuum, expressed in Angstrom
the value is 2.4 Angstrom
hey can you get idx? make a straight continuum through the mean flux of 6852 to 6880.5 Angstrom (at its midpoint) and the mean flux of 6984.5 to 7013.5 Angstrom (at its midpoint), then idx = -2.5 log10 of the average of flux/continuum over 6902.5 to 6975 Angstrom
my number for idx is 0.03 mag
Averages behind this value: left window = 11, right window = 11.1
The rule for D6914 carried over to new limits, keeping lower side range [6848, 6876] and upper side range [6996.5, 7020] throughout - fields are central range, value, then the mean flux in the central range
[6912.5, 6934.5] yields 1.61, 10.2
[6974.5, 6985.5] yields 0.28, 10.8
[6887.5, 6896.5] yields -0.47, 11.6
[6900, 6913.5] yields 0.66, 10.5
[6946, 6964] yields -0.07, 11.1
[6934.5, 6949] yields -0.19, 11.2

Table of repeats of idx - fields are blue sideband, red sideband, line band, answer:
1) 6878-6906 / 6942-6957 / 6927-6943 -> 0.02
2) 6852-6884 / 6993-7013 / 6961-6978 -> 0.02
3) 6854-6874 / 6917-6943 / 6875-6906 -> -0.06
